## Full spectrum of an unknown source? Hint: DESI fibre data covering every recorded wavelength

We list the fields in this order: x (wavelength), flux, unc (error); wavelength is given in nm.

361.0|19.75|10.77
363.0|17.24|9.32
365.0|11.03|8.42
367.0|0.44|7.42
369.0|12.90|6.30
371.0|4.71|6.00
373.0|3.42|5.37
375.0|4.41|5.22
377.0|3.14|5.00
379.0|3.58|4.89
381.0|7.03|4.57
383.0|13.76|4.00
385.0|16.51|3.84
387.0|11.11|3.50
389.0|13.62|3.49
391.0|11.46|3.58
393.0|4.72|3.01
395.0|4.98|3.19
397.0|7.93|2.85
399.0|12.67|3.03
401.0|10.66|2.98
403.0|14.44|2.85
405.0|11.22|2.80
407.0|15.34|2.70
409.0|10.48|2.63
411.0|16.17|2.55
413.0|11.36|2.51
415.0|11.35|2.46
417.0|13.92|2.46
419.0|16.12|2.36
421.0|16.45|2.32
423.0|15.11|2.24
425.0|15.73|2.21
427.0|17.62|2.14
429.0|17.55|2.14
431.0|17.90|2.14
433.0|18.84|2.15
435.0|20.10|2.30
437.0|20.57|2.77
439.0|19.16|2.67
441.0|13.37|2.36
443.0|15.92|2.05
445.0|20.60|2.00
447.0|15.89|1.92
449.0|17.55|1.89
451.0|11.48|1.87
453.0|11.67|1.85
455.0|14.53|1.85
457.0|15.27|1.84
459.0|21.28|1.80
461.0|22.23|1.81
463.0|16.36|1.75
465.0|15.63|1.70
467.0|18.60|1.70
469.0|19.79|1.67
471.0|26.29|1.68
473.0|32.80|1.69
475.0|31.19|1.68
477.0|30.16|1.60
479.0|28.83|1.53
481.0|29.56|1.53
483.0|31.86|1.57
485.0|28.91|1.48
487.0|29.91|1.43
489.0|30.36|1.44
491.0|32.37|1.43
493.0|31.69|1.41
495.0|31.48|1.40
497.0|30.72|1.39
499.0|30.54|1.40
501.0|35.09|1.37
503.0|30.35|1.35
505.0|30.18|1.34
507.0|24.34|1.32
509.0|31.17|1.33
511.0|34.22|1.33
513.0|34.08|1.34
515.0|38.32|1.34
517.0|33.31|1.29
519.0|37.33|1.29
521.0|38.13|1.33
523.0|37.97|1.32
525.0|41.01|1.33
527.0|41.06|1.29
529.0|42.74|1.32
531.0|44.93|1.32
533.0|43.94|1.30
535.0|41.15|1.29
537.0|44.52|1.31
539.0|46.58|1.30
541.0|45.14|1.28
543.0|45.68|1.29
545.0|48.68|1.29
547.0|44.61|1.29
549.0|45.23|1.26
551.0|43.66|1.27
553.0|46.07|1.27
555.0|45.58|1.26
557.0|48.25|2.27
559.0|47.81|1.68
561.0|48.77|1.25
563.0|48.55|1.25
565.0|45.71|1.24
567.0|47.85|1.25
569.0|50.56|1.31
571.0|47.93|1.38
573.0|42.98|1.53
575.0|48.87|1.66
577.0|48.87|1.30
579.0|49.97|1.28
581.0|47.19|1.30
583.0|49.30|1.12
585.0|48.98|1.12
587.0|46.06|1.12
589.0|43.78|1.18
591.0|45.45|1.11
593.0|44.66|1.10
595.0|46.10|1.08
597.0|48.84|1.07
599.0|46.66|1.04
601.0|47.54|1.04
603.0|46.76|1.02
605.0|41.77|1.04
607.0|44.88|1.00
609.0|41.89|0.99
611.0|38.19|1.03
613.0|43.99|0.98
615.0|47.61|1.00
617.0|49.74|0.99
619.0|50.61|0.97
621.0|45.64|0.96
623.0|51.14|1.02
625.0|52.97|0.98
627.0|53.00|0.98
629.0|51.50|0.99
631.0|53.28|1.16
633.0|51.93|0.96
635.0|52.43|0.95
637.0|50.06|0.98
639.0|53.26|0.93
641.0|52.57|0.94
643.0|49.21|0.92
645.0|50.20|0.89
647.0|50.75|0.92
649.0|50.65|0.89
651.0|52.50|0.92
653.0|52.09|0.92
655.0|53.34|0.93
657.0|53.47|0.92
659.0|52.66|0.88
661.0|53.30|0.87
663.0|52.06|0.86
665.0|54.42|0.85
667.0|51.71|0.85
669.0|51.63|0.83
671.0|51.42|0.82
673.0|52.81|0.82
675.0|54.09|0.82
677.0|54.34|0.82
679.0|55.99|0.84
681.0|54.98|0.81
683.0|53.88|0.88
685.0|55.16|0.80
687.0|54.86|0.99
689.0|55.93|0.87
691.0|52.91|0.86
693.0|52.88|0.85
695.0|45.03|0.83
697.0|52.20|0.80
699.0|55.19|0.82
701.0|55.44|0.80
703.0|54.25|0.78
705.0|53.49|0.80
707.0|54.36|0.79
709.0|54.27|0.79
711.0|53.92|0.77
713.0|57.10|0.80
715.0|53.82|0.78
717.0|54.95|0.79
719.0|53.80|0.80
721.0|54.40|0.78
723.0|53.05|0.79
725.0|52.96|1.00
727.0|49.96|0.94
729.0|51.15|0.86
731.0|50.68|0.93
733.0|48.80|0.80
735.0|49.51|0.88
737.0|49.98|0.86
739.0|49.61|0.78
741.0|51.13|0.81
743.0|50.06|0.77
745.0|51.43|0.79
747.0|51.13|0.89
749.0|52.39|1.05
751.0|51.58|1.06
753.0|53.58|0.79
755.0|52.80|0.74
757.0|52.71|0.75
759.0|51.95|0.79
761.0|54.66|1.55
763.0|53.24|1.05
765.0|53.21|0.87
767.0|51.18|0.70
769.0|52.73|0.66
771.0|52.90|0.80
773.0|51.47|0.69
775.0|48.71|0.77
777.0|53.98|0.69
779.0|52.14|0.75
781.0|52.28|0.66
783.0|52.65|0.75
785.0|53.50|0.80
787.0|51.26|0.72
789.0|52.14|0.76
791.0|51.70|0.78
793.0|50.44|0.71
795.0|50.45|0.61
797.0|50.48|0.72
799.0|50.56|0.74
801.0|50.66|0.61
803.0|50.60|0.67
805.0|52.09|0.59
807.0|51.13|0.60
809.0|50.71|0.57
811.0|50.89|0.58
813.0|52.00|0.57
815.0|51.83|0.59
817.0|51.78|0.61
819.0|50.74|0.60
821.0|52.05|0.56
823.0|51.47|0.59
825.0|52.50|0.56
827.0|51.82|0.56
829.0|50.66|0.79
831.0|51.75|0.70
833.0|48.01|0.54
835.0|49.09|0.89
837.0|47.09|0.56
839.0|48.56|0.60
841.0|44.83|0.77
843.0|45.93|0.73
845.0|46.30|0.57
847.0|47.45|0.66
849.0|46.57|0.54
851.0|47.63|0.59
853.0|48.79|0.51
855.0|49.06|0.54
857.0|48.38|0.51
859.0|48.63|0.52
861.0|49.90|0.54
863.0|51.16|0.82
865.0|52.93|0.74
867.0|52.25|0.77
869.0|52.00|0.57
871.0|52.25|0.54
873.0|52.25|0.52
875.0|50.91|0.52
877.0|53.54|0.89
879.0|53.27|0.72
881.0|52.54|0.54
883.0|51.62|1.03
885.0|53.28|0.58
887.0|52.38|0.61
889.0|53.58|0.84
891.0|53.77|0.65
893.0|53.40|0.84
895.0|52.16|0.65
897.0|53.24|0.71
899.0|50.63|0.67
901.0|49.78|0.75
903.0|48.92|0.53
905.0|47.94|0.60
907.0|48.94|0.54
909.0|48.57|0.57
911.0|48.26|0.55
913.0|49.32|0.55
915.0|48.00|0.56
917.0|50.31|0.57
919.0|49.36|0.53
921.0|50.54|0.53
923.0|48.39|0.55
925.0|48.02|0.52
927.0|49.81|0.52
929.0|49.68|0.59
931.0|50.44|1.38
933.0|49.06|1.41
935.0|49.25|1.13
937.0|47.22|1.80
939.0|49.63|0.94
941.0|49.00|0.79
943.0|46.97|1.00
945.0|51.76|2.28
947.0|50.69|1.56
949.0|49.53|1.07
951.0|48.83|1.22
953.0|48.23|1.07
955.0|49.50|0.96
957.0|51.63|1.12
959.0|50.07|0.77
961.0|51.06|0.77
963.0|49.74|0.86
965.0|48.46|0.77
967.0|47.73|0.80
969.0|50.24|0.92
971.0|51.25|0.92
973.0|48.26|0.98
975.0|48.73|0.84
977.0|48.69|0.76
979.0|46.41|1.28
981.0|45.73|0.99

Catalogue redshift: 0.179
